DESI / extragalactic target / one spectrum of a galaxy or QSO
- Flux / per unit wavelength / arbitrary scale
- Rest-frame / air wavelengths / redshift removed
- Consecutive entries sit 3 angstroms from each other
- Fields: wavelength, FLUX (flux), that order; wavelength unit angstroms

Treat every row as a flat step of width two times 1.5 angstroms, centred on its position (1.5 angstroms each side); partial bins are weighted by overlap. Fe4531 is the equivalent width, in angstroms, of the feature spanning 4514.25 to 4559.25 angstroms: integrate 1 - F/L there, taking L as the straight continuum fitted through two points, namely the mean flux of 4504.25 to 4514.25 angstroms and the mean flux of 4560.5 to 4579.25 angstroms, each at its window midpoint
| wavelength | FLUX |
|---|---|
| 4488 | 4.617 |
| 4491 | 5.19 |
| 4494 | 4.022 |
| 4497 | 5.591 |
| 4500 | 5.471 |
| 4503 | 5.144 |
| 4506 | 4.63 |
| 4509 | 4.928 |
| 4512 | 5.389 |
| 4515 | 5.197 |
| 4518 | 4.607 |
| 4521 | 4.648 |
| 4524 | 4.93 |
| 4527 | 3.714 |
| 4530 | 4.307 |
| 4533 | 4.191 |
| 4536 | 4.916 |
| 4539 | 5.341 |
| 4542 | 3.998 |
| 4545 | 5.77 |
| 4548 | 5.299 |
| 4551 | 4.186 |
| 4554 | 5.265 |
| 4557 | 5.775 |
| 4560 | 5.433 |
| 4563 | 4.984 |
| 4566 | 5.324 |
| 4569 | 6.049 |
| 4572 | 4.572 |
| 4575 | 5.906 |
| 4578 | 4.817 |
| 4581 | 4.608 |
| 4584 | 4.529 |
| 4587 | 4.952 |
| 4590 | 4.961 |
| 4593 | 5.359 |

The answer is 2.8 angstroms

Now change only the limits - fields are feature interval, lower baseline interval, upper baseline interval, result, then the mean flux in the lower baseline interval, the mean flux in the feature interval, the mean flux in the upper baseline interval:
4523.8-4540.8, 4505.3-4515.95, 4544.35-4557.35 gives 2.0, 5.06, 4.53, 5.18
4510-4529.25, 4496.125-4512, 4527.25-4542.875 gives 0.4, 5.16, 4.74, 4.51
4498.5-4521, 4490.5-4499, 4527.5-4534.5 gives -2.0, 4.94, 5.03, 4.17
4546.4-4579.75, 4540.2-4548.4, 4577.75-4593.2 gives -2.1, 5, 5.23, 4.83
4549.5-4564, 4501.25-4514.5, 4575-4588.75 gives -0.6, 5.04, 5.13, 4.86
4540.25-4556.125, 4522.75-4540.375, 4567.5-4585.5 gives -0.6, 4.56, 4.94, 5.08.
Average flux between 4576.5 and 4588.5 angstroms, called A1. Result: 4.73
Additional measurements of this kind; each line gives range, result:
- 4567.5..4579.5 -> 5.34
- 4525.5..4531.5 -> 4.01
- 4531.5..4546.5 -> 4.84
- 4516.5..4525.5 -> 4.73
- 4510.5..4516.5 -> 5.29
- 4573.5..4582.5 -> 5.11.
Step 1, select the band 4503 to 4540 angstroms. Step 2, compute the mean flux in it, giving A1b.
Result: 4.74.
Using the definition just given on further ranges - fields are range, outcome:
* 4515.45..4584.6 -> 4.93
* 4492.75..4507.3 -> 4.99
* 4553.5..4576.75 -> 5.41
